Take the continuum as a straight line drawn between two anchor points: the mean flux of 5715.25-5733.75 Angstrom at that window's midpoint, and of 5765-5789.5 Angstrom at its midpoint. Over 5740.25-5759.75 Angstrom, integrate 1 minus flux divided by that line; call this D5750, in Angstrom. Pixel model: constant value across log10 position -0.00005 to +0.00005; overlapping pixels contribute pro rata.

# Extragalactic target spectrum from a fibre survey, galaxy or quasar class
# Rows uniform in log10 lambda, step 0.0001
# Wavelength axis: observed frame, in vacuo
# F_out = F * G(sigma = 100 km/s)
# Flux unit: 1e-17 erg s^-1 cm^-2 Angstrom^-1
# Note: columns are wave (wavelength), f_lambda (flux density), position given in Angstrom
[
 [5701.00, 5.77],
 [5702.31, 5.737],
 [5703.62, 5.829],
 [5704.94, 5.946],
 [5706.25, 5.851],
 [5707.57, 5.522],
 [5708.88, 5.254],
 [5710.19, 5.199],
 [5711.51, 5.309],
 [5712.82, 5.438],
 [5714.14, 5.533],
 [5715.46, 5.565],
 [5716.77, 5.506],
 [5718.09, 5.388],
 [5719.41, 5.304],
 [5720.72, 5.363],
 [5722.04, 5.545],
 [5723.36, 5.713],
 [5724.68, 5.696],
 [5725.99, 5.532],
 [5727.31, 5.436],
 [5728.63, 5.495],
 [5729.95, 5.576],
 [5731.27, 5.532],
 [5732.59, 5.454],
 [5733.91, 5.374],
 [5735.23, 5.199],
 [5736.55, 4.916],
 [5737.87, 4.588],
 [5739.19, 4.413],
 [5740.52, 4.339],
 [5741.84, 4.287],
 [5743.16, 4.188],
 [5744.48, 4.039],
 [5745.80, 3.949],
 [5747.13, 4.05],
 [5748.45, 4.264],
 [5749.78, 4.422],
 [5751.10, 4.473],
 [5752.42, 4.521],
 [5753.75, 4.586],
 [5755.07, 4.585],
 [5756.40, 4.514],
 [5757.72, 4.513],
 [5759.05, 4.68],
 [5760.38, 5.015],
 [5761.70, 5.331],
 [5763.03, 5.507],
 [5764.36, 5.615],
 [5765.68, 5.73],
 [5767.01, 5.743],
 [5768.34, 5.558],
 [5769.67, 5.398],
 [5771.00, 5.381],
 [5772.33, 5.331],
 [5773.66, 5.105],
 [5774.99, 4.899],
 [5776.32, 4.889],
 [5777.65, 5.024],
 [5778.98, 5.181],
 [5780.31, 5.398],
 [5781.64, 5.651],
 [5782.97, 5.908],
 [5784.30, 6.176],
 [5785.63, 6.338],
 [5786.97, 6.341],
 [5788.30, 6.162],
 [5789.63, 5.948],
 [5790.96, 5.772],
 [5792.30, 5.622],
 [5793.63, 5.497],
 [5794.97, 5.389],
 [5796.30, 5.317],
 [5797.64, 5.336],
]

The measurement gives 4.1 Angstrom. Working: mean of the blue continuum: 5.5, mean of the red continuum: 5.58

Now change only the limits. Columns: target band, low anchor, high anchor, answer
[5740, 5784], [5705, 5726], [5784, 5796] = 6.3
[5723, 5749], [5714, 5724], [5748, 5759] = 0.6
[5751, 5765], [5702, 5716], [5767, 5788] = 1.7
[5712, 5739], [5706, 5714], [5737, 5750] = -2.9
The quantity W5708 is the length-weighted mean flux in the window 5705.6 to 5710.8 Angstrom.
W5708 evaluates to 5.46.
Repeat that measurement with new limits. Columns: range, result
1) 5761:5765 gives 5.48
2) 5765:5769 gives 5.68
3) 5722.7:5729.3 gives 5.58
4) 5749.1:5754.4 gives 4.5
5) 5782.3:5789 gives 6.19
